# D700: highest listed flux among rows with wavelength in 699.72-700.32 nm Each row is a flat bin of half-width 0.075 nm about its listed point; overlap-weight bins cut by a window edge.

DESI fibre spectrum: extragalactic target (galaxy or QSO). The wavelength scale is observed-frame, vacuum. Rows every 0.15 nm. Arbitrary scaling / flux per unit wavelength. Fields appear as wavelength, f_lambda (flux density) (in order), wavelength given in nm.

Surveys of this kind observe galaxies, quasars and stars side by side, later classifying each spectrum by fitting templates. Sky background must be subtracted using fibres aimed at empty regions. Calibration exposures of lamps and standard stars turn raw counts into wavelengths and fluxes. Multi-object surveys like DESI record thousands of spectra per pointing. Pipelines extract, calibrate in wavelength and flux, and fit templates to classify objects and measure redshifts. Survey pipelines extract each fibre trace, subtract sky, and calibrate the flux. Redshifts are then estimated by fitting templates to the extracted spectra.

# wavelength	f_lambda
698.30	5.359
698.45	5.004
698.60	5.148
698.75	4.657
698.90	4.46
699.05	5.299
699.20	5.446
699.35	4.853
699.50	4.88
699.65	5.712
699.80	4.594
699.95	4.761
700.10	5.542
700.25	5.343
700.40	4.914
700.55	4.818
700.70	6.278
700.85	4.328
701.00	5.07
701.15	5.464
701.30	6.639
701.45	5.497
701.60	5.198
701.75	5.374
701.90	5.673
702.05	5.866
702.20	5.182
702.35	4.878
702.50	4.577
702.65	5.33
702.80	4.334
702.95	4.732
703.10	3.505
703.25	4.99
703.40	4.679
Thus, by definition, 5.542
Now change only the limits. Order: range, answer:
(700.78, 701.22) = 5.464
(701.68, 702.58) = 5.866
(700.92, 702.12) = 6.639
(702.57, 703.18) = 5.33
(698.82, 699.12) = 5.299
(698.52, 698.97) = 5.148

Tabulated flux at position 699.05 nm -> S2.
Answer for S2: 5.299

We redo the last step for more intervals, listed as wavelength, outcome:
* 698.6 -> 5.148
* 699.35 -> 4.853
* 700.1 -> 5.542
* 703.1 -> 3.505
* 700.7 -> 6.278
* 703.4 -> 4.679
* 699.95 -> 4.761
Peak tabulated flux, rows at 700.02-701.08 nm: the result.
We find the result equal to 6.278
